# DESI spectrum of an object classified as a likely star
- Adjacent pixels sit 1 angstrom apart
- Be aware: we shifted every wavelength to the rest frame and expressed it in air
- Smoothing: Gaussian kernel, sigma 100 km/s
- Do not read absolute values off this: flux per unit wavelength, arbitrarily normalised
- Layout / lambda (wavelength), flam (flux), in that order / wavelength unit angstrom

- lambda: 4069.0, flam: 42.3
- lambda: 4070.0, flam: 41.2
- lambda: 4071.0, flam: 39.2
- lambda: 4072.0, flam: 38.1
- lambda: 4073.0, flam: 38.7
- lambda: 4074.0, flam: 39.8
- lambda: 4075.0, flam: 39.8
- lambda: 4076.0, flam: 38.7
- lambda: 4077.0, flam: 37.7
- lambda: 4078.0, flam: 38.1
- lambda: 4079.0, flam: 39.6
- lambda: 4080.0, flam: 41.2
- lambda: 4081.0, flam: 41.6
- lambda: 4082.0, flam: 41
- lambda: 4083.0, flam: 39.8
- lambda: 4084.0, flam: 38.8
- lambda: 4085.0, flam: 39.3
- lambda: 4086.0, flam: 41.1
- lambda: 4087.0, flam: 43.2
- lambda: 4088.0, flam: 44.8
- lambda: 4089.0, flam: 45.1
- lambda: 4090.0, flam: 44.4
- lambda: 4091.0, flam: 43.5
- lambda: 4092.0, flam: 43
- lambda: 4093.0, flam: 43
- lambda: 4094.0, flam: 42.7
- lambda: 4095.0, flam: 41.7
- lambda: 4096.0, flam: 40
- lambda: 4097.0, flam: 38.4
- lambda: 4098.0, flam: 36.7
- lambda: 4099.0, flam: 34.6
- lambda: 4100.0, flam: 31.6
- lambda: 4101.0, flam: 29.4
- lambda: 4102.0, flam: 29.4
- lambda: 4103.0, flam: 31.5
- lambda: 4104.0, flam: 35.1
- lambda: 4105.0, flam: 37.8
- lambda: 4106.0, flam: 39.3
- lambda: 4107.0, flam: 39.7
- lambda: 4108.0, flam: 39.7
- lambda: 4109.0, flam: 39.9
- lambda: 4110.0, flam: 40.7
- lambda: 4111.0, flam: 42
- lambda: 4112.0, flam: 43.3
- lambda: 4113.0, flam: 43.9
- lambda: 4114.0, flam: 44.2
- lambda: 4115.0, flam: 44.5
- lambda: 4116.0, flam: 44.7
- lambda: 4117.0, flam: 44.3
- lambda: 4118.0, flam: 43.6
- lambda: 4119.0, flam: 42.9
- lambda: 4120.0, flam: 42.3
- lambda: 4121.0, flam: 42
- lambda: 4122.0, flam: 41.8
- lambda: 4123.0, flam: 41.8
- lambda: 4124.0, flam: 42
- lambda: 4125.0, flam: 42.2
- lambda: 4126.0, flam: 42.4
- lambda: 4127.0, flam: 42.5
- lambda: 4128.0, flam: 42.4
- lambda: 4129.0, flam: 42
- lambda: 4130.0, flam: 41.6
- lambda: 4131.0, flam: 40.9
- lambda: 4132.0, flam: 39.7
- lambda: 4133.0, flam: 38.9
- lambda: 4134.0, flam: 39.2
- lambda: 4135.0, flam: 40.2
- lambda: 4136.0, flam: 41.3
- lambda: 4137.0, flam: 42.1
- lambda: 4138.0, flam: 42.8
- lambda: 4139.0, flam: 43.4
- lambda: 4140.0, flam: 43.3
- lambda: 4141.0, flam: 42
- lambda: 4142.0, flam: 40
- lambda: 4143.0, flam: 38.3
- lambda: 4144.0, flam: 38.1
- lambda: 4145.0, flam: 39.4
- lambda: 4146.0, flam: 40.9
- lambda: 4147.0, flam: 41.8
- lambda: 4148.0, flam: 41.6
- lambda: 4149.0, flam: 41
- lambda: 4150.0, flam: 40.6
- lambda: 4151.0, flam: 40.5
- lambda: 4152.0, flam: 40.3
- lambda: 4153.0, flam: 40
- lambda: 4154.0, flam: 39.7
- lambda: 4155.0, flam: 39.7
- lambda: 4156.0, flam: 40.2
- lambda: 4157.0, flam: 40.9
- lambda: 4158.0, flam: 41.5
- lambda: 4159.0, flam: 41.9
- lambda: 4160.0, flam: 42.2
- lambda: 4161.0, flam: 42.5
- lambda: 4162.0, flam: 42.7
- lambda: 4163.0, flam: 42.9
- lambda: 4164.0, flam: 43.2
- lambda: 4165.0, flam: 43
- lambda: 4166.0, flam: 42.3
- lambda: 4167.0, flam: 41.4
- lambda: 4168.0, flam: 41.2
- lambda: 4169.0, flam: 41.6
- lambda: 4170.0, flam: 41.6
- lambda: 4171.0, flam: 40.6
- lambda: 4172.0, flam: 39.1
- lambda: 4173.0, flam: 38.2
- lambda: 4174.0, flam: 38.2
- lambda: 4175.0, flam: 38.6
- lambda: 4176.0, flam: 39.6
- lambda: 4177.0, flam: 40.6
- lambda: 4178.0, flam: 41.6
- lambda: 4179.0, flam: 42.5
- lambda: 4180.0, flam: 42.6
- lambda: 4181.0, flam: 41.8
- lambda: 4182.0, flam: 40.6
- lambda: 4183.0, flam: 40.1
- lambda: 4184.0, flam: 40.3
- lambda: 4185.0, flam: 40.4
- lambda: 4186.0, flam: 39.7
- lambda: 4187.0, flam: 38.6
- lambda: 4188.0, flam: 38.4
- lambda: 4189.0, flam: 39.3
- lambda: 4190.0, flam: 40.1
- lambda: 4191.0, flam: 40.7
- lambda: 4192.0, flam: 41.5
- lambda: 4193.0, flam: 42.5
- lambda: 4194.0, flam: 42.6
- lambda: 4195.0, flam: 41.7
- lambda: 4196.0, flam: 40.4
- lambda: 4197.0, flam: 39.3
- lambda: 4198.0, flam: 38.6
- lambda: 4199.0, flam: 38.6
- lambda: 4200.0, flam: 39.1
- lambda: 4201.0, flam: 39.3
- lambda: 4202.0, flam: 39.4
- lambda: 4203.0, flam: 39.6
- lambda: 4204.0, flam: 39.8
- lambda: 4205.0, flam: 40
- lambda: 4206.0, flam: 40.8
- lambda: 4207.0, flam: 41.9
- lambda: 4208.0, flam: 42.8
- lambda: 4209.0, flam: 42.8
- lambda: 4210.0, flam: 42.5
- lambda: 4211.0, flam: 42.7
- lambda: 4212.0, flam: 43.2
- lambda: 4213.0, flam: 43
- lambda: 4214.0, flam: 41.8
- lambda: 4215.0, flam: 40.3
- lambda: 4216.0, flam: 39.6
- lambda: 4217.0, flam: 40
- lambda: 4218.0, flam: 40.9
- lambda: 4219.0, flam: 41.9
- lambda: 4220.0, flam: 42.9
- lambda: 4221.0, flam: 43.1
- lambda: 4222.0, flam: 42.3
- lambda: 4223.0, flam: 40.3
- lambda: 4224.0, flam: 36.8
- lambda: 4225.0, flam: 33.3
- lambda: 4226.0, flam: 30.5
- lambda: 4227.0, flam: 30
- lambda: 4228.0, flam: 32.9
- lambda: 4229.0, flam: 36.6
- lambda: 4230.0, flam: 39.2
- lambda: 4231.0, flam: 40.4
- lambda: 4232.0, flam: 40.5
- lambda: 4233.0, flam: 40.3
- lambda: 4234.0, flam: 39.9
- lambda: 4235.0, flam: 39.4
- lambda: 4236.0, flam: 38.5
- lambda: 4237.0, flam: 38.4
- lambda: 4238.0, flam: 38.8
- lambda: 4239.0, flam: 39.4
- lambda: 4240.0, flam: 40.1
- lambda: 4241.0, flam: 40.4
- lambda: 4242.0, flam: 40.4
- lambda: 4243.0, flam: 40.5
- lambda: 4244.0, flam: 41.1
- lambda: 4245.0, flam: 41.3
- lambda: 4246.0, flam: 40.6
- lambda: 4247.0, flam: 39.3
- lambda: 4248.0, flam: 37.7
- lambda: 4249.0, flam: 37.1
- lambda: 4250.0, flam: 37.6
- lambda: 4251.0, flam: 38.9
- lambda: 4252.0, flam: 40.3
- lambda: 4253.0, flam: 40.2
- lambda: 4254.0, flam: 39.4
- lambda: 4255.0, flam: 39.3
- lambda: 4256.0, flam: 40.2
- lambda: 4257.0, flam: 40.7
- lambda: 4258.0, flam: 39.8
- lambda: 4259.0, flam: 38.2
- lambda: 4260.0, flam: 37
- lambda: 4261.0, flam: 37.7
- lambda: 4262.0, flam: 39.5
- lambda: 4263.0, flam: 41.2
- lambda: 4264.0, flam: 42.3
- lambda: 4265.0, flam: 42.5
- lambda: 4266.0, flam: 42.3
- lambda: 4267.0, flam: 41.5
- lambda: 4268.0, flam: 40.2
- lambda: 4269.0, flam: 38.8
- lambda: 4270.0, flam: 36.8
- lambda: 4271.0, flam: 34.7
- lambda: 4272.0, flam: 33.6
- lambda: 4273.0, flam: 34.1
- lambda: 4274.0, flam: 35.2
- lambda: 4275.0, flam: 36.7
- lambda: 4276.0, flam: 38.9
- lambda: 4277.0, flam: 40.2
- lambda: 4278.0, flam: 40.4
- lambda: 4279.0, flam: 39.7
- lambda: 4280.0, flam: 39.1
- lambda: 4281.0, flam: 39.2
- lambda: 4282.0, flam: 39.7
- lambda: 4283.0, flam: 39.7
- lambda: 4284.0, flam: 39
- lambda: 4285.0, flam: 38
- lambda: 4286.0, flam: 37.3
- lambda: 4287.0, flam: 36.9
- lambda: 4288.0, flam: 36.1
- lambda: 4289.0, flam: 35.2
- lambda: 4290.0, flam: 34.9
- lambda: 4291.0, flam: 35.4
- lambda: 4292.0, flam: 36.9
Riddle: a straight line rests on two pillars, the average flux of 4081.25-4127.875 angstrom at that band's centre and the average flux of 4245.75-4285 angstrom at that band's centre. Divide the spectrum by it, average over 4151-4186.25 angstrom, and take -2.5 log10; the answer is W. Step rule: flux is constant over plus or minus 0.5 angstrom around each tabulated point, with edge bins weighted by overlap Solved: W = -0.03 mag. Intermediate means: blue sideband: 40.6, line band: 41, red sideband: 38.9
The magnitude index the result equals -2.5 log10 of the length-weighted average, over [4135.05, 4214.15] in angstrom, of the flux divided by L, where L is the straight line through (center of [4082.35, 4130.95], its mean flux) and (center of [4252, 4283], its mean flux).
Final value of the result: -0.03 mag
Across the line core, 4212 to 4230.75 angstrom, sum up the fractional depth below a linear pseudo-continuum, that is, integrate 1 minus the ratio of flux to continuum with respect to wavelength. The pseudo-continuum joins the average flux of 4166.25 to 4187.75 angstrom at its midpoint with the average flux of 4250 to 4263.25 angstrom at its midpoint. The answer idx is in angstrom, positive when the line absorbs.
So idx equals 0.49 angstrom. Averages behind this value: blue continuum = 40.4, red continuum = 39.3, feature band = 38.8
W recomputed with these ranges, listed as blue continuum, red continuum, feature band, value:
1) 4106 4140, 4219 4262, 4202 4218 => -0.044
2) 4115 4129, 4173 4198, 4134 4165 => 0.014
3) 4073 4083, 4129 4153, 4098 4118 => 0.039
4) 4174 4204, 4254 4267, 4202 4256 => 0.014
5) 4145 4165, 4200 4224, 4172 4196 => 0.022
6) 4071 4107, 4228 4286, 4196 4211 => -0.036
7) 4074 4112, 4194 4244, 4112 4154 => -0.058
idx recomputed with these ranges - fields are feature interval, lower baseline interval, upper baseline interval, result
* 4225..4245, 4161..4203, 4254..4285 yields 0.68 angstrom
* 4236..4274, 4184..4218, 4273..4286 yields 0.04 angstrom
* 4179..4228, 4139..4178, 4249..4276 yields -0.20 angstrom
